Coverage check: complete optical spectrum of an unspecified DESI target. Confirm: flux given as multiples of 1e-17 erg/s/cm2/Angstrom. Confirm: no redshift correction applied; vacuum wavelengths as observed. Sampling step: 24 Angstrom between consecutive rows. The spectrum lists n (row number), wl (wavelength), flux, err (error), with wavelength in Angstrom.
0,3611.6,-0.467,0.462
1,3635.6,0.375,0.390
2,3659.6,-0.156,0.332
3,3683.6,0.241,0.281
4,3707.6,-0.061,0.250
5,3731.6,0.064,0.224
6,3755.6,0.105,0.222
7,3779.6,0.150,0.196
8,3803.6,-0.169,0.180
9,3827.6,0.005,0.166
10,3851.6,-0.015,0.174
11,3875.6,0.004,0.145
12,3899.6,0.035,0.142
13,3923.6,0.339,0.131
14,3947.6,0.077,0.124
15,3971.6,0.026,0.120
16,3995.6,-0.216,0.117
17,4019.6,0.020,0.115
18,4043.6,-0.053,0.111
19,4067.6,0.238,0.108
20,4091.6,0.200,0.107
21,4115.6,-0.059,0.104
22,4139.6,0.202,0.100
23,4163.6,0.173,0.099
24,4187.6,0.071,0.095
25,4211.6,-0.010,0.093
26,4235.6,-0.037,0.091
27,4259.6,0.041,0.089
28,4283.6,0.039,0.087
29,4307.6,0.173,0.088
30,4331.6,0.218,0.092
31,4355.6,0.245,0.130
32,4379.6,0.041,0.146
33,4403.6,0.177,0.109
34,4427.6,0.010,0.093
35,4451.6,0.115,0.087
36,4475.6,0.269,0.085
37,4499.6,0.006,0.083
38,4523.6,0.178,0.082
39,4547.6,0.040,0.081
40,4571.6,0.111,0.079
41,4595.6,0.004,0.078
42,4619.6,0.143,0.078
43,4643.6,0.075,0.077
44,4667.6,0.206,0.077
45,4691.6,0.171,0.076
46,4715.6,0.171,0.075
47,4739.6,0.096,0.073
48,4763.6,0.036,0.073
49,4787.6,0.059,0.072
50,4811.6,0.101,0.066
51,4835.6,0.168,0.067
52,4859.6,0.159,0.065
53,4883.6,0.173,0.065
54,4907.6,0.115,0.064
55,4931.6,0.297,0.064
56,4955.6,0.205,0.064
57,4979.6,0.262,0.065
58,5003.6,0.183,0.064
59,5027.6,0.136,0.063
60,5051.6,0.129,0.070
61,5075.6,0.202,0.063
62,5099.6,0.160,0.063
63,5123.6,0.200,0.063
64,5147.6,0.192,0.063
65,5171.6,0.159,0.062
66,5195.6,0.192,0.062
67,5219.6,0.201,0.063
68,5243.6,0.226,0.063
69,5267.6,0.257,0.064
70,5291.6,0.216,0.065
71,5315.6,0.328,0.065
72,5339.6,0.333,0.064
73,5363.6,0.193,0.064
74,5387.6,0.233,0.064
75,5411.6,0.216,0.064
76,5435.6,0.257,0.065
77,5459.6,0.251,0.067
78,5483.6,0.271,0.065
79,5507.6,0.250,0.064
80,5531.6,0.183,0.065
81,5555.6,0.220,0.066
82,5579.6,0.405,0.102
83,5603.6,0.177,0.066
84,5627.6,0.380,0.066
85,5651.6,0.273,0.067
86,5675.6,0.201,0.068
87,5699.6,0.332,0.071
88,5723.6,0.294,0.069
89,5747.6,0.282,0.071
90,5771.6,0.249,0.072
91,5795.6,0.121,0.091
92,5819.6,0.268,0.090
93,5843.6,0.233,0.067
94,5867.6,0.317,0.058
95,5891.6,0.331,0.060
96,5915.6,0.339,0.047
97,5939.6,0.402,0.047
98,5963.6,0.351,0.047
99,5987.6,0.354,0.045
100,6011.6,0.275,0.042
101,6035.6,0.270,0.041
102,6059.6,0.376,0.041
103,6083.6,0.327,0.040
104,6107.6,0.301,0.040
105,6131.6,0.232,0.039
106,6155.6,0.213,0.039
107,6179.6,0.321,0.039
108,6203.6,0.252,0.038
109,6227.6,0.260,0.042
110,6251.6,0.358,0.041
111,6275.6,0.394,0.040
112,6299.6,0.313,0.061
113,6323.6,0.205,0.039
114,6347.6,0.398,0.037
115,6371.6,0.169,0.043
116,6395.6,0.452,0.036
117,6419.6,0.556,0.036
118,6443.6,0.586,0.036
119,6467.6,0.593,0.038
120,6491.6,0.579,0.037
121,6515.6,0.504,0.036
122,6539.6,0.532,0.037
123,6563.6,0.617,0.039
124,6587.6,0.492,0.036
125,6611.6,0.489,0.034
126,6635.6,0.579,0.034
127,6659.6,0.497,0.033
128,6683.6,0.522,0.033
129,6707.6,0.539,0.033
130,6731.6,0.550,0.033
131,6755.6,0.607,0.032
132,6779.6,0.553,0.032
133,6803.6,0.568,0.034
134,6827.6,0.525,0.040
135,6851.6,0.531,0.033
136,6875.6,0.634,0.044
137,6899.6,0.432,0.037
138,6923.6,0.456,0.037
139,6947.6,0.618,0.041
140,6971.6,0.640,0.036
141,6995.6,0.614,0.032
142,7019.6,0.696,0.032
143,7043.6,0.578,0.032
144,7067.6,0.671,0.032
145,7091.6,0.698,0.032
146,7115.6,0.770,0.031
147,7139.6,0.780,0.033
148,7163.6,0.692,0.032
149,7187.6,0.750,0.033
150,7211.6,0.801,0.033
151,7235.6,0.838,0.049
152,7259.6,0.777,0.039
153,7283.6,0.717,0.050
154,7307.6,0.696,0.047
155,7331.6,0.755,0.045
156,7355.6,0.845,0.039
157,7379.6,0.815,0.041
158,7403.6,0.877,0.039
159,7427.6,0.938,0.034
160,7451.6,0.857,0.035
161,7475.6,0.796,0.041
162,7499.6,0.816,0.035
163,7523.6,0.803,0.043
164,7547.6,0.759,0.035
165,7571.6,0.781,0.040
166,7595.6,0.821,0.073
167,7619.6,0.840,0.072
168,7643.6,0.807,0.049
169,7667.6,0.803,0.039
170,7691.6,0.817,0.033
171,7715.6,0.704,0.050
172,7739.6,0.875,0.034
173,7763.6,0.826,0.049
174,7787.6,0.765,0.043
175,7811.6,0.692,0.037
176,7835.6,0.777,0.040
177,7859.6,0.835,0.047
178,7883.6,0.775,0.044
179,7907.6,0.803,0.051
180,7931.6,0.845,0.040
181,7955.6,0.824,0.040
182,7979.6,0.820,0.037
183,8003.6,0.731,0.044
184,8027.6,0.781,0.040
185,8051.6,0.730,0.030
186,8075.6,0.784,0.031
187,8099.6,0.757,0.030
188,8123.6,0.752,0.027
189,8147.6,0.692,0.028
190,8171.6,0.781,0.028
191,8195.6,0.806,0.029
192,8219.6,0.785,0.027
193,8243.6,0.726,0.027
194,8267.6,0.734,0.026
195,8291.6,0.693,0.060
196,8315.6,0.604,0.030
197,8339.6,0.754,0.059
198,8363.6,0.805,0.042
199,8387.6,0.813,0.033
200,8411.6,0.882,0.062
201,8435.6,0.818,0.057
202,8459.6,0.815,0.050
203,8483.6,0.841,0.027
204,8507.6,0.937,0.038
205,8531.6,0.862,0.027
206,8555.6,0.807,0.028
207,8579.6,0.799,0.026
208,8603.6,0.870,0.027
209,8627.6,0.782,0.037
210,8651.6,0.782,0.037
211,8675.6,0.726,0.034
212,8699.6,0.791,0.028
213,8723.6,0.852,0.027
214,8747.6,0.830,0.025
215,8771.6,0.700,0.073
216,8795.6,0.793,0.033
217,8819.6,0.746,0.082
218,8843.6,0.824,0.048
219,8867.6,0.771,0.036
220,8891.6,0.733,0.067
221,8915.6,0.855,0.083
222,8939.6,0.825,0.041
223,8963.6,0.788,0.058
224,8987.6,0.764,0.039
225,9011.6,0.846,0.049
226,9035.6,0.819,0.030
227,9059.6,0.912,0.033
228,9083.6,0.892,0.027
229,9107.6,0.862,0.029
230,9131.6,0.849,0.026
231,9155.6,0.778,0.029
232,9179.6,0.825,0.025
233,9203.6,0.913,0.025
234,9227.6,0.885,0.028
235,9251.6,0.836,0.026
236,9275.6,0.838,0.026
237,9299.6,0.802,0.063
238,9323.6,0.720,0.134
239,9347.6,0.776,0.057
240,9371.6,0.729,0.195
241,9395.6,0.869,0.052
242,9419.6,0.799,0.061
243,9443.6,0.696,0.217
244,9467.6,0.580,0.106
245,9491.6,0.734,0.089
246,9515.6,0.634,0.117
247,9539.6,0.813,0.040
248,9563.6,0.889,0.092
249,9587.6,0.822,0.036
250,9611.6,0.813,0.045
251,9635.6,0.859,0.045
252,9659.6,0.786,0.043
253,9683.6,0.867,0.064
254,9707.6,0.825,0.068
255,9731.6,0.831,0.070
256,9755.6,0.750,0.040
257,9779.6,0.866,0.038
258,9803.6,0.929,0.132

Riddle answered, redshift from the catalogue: 0.61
